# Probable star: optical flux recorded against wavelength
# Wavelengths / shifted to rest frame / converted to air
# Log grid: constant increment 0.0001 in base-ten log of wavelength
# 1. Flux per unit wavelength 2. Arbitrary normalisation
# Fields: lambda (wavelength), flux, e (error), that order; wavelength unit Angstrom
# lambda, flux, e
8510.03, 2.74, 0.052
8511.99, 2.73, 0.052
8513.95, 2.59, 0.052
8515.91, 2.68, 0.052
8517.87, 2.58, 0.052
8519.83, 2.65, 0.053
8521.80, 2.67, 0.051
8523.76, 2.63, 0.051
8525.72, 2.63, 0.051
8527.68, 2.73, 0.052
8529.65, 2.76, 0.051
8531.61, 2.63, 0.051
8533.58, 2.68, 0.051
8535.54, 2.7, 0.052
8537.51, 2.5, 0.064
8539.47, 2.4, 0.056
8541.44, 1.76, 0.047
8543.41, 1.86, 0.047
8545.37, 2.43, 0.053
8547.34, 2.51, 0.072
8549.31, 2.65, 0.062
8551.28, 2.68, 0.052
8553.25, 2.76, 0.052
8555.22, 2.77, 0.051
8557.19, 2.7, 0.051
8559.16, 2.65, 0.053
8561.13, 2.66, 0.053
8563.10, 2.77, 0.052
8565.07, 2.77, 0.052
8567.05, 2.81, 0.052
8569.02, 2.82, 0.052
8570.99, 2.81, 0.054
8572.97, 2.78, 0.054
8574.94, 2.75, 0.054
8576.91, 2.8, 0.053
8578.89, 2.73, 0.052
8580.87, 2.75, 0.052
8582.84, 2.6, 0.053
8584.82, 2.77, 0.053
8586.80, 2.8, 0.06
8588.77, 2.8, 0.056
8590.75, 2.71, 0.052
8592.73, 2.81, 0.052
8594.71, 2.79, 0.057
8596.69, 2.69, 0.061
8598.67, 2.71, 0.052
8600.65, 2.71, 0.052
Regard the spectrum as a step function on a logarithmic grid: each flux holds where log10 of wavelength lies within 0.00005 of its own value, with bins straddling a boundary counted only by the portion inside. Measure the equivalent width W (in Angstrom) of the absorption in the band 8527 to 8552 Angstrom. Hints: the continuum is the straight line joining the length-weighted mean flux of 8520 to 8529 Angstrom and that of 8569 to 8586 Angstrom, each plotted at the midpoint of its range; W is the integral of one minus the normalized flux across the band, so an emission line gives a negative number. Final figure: 2.0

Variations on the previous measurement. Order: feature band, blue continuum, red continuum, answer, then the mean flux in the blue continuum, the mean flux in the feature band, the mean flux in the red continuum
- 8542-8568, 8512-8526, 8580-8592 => 0.9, 2.64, 2.6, 2.74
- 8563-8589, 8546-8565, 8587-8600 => -0.4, 2.68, 2.77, 2.75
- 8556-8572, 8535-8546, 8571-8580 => -0.9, 2.25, 2.75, 2.77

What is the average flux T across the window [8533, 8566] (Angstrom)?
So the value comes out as 2.54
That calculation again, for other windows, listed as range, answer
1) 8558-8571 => 2.75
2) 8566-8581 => 2.78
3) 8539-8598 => 2.66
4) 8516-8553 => 2.53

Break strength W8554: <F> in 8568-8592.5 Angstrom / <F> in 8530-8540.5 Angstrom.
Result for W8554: 1.07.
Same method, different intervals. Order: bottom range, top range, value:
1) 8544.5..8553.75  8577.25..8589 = 1.05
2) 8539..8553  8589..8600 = 1.17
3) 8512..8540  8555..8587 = 1.04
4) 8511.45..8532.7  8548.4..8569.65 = 1.03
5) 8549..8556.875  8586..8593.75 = 1.02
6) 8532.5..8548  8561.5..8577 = 1.18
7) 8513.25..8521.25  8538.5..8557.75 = 0.93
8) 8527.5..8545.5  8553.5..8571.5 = 1.13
